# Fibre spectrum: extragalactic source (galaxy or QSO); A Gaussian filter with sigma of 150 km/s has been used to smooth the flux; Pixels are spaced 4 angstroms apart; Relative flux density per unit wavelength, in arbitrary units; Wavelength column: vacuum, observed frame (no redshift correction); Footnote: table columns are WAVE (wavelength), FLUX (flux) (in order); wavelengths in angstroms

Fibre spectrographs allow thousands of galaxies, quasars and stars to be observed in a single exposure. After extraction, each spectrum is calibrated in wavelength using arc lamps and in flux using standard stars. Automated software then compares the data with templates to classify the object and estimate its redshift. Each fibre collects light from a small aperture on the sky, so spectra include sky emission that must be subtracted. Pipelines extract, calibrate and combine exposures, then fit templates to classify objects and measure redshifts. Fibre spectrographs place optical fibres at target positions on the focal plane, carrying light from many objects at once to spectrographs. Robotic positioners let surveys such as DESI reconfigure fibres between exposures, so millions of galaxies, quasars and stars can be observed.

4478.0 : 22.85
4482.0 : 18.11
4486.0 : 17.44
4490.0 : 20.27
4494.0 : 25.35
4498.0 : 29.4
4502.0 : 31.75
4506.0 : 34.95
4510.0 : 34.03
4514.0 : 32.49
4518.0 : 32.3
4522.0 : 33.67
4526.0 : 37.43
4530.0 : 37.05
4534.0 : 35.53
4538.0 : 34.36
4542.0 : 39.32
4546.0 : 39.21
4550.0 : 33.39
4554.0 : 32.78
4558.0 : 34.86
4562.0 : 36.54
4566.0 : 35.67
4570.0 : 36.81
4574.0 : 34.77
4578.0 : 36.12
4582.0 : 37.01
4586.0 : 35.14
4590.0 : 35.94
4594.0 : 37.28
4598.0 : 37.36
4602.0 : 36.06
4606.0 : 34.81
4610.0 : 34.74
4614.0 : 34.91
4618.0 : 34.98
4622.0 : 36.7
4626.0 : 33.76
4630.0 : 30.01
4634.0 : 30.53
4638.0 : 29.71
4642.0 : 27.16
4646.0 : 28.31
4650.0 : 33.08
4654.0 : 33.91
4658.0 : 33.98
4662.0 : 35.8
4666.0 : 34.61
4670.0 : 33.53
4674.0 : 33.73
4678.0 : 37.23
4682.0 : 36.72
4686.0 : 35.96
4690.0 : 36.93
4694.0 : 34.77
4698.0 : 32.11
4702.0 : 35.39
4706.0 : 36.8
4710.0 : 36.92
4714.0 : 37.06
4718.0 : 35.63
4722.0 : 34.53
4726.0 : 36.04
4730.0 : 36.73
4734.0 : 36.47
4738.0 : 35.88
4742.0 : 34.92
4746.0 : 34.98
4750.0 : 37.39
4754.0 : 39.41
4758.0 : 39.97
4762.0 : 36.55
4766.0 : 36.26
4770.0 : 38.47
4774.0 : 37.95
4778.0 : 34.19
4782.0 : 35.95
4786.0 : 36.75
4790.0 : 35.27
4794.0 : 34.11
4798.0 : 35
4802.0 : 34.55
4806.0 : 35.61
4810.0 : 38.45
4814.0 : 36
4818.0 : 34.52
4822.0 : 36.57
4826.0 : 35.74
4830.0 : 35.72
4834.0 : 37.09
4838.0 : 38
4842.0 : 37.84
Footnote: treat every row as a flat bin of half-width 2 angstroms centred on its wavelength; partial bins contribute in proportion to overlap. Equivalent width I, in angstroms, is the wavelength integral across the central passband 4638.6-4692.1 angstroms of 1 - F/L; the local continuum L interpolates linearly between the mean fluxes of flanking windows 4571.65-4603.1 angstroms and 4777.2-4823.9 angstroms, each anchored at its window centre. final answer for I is 3.2 angstroms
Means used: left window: 36.2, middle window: 33.8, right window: 35.6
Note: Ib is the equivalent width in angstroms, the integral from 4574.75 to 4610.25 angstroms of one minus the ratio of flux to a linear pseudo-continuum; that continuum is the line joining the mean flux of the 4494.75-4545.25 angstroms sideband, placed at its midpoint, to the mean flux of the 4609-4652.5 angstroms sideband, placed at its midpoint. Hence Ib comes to -3.5 angstroms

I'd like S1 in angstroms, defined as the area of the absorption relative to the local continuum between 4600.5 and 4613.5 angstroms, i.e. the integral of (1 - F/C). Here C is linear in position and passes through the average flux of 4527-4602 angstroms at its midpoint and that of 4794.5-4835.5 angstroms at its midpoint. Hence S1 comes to 0.3 angstroms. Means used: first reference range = 36.1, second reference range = 35.8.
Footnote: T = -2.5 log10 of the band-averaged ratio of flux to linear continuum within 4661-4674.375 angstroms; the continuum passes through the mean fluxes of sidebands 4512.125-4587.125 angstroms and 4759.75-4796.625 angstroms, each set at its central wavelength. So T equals 0.04 mag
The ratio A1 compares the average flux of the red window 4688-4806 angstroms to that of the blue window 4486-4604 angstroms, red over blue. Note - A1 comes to 1.06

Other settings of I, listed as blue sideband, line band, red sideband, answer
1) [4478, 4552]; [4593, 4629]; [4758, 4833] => -2.8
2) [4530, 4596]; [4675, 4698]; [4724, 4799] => 0.3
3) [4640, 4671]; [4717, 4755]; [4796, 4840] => -2.0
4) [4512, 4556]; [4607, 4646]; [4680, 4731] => 3.5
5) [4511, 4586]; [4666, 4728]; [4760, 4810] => 0.5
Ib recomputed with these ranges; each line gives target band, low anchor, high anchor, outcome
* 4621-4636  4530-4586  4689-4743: 1.4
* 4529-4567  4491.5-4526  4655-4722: -3.7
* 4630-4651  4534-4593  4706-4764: 3.8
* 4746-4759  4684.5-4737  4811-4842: -0.8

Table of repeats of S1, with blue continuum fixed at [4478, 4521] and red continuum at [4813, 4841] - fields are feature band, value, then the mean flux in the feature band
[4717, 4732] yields -0.98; 35.7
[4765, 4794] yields -1.02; 36.3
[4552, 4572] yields -4.19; 35.3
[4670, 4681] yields -1.02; 35.2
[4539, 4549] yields -3.30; 38.2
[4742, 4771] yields -2.48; 37.4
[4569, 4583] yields -3.07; 36.1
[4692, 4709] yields -1.02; 34.9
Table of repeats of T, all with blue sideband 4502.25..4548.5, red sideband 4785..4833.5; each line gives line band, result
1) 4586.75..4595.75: -0.029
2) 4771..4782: -0.018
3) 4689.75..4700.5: 0.040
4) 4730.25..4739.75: -0.020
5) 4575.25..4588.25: -0.019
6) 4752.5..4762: -0.099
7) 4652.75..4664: 0.028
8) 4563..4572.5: -0.025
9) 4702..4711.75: -0.030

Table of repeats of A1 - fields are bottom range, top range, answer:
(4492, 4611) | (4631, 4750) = 0.99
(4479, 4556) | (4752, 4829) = 1.16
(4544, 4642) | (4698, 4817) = 1.04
